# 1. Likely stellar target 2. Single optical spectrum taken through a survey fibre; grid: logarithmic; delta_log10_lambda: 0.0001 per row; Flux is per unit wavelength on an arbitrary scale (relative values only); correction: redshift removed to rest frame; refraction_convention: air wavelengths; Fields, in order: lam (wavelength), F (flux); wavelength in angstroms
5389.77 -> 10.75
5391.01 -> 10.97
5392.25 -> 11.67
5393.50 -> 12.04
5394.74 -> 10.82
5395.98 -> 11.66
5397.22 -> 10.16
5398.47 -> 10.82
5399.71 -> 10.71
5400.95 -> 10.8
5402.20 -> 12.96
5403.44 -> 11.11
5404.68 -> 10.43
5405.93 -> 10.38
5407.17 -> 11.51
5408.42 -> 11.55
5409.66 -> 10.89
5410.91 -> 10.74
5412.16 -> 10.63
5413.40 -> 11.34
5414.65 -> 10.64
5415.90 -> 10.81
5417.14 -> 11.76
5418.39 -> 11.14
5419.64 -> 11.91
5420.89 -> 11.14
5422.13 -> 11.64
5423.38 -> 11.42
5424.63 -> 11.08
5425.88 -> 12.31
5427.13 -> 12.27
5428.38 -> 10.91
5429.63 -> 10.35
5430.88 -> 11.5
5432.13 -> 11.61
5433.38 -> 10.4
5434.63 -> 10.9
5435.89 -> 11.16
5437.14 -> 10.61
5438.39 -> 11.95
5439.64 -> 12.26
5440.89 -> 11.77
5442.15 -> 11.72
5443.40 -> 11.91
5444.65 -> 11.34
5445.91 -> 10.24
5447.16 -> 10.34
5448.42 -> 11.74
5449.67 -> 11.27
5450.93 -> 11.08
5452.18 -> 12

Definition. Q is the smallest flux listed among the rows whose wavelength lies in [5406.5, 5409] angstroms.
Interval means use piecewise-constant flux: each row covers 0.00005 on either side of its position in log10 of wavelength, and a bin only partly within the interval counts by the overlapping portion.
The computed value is 11.51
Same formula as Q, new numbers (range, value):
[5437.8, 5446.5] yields 10.24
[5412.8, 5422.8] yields 10.64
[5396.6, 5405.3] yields 10.16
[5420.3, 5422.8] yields 11.14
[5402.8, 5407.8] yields 10.38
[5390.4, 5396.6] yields 10.82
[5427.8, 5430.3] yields 10.35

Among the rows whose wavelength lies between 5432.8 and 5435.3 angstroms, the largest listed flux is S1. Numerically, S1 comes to 10.9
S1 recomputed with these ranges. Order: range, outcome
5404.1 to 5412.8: 11.55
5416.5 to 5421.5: 11.91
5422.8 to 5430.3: 12.31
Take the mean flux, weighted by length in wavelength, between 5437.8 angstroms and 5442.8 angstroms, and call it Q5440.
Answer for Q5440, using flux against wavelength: 11.9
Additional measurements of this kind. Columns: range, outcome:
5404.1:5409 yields 11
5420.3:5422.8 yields 11.4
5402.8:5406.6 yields 10.7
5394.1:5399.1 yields 10.9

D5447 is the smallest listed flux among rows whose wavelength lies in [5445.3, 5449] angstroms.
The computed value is 10.24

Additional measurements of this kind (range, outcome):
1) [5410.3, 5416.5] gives 10.63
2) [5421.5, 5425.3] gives 11.08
